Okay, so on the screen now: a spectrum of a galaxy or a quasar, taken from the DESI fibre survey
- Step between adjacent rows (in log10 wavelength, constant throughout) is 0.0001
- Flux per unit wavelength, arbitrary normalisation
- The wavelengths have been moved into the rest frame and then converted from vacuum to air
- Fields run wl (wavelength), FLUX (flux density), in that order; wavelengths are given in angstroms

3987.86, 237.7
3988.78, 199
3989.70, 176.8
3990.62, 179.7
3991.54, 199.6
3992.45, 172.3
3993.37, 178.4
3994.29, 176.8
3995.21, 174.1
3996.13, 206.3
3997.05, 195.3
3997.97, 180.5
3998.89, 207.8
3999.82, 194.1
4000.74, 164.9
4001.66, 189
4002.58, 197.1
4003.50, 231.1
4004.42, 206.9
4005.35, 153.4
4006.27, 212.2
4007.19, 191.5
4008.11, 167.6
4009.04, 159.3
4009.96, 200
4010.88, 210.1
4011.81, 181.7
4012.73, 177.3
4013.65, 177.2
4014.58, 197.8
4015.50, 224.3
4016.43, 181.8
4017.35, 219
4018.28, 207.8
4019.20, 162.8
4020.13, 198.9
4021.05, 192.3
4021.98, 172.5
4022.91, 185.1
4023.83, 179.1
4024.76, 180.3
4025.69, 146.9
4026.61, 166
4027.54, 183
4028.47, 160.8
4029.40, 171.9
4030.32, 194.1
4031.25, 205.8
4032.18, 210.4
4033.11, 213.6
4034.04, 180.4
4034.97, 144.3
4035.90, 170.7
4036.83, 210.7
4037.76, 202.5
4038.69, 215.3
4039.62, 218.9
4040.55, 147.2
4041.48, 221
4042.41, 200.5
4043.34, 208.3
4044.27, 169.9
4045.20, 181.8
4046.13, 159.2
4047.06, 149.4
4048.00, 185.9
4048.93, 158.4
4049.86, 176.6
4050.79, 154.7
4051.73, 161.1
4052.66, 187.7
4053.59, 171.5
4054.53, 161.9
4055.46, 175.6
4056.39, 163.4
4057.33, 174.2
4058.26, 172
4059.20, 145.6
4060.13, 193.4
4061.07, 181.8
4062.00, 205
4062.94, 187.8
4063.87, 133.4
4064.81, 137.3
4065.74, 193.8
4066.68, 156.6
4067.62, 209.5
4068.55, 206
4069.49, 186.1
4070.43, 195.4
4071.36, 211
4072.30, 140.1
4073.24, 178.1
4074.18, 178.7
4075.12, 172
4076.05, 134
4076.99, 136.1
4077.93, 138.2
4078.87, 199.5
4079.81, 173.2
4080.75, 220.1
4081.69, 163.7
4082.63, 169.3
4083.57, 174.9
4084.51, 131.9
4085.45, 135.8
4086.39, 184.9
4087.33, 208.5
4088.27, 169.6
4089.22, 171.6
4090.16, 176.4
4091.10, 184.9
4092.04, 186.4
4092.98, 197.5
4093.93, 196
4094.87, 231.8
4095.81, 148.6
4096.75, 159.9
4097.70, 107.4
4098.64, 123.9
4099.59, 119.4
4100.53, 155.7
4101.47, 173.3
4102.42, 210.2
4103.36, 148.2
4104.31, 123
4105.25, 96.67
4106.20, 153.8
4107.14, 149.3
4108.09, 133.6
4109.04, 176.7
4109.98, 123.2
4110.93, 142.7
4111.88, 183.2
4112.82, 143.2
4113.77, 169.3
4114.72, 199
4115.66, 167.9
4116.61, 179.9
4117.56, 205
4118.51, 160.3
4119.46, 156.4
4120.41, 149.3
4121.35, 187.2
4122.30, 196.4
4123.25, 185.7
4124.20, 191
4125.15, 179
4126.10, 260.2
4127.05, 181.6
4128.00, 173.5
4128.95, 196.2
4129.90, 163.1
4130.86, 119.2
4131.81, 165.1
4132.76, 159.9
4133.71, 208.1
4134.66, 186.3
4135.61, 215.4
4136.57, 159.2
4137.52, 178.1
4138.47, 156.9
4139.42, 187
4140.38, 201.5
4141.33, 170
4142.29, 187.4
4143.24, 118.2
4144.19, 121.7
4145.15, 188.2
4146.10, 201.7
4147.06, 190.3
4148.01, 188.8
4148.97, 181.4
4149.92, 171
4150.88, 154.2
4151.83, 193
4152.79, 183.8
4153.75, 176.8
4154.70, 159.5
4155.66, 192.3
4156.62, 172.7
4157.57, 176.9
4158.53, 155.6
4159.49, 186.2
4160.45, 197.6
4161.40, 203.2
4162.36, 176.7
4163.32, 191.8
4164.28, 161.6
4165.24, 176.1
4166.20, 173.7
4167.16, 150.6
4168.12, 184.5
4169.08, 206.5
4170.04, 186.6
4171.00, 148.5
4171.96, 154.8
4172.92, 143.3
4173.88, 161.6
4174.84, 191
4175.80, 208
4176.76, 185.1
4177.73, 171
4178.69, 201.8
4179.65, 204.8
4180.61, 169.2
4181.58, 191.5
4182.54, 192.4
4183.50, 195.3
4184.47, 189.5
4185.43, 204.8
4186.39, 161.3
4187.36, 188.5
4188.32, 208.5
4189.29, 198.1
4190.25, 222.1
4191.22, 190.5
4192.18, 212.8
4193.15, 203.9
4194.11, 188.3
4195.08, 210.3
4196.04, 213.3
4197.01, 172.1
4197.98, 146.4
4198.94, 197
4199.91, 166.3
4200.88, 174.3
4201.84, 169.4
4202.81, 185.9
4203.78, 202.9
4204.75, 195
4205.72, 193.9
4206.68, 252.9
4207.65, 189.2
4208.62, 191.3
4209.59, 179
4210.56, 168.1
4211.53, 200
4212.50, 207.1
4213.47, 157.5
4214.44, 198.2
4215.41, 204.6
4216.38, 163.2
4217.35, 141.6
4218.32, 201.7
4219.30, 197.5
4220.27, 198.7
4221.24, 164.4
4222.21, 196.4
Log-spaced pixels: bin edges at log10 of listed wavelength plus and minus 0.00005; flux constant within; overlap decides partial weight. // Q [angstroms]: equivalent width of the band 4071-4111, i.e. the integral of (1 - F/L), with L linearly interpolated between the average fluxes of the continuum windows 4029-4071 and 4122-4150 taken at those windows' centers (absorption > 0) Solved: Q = 3.8 angstroms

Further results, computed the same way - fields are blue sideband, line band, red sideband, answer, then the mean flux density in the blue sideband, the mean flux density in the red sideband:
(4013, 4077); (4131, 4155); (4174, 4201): 1.6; 181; 191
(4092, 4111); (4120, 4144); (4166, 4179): -2.2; 155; 176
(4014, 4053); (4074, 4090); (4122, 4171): 1.2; 185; 179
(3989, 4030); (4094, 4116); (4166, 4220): 3.8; 186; 187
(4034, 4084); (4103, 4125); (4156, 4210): 2.3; 177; 186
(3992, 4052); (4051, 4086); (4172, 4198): 2.9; 186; 190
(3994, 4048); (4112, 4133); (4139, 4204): 0.8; 188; 182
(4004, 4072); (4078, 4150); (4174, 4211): 6.2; 183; 191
